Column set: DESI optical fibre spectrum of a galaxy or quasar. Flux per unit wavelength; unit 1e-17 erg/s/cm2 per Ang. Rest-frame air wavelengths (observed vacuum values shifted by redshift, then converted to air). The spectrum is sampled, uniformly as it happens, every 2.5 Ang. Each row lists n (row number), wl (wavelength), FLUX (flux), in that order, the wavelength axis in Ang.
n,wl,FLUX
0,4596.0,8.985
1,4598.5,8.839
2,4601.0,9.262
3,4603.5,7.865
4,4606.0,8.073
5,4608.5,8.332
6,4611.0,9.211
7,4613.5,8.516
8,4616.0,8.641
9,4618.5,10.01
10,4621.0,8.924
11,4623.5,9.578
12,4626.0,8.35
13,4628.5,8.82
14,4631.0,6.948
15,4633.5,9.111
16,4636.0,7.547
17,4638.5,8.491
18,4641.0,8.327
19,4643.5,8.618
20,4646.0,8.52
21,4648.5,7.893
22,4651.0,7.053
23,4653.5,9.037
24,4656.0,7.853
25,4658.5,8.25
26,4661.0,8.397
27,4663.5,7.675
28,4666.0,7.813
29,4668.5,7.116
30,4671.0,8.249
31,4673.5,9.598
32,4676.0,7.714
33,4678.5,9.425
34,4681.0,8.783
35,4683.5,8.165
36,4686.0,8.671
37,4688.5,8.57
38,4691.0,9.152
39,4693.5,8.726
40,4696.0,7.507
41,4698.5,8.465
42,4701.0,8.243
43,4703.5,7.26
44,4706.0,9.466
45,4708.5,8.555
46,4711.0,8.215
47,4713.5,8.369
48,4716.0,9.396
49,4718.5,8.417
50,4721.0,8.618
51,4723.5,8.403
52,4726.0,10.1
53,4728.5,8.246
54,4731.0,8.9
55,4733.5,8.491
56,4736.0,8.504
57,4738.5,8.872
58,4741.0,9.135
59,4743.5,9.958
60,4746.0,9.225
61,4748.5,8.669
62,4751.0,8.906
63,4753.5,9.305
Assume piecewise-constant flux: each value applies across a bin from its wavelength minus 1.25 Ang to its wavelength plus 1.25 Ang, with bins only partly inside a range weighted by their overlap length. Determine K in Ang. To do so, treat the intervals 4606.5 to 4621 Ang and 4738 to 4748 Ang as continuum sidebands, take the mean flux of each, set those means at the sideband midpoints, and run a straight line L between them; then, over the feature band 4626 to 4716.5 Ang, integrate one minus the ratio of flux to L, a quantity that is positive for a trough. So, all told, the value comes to 7.4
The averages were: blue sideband 8.9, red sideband 9.28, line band 8.32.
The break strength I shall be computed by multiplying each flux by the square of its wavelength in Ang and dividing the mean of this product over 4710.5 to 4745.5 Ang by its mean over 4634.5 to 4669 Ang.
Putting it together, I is 1.1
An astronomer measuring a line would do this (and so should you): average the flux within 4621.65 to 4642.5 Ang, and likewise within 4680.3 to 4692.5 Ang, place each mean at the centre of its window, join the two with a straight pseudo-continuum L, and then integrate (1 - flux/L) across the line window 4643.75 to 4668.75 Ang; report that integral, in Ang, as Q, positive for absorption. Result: 1.5 Ang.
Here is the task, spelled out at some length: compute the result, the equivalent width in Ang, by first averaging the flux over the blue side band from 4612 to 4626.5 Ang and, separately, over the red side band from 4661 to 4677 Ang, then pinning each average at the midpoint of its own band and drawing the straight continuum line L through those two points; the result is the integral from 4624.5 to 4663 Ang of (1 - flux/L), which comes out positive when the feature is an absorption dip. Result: 1.54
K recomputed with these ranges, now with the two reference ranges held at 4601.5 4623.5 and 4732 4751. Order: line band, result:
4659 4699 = 2.3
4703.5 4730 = 0.7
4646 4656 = 0.9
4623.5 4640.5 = 0.9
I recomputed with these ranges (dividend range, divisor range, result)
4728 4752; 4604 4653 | 1.10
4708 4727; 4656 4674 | 1.11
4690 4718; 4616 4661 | 1.03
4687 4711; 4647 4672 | 1.08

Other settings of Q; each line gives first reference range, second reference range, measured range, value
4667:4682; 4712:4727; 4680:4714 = 0.9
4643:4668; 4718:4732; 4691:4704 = 0.5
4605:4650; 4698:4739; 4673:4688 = -0.2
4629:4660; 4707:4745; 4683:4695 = -0.2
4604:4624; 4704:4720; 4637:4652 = 1.1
